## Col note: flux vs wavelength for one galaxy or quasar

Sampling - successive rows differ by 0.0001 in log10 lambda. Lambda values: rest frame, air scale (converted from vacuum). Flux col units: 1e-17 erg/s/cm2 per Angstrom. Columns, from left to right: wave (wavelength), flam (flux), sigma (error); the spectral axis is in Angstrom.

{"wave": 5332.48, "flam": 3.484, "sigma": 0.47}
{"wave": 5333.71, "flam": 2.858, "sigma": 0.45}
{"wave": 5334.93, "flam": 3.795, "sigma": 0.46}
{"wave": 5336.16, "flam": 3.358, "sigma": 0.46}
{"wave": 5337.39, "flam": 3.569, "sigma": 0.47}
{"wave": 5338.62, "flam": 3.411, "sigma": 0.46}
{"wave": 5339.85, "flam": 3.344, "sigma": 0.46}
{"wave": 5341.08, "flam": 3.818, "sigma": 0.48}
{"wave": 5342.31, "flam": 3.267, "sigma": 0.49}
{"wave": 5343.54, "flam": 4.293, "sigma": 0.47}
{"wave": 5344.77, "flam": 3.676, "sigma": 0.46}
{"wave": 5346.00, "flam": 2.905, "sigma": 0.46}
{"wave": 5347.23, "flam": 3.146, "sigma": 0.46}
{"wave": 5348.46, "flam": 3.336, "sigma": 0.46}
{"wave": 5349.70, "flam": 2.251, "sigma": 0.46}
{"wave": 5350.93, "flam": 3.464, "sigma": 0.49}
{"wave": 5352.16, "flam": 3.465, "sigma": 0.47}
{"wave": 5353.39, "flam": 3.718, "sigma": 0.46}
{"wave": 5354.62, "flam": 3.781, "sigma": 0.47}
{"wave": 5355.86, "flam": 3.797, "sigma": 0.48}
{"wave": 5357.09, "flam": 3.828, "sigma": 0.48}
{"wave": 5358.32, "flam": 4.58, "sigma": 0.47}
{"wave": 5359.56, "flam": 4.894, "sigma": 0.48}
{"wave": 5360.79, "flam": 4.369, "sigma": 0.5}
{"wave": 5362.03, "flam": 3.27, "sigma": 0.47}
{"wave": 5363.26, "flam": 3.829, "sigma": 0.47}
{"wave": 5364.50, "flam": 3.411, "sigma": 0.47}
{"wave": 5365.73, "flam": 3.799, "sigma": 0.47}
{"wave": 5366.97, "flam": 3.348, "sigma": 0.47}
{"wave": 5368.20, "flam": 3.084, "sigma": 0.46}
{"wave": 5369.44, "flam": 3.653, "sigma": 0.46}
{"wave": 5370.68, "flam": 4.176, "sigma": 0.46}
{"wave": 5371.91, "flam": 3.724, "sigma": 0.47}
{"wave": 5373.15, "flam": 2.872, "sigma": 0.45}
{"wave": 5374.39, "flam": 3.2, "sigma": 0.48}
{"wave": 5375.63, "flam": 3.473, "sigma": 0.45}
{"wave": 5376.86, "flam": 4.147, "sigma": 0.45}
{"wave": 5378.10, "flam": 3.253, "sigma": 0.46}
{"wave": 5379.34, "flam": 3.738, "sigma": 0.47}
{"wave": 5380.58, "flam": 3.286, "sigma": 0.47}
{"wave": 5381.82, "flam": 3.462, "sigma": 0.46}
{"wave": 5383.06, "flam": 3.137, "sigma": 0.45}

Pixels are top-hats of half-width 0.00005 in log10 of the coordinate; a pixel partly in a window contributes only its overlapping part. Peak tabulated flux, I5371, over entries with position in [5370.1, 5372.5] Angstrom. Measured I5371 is 4.176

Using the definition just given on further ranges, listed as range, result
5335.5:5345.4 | 4.293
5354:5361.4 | 4.894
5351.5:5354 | 3.718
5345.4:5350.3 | 3.336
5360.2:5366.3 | 4.369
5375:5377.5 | 4.147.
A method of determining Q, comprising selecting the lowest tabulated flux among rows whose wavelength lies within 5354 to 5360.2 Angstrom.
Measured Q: 3.781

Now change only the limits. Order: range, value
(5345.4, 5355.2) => 2.251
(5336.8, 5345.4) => 3.267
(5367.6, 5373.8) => 2.872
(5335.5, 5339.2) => 3.358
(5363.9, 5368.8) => 3.084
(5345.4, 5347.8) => 2.905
